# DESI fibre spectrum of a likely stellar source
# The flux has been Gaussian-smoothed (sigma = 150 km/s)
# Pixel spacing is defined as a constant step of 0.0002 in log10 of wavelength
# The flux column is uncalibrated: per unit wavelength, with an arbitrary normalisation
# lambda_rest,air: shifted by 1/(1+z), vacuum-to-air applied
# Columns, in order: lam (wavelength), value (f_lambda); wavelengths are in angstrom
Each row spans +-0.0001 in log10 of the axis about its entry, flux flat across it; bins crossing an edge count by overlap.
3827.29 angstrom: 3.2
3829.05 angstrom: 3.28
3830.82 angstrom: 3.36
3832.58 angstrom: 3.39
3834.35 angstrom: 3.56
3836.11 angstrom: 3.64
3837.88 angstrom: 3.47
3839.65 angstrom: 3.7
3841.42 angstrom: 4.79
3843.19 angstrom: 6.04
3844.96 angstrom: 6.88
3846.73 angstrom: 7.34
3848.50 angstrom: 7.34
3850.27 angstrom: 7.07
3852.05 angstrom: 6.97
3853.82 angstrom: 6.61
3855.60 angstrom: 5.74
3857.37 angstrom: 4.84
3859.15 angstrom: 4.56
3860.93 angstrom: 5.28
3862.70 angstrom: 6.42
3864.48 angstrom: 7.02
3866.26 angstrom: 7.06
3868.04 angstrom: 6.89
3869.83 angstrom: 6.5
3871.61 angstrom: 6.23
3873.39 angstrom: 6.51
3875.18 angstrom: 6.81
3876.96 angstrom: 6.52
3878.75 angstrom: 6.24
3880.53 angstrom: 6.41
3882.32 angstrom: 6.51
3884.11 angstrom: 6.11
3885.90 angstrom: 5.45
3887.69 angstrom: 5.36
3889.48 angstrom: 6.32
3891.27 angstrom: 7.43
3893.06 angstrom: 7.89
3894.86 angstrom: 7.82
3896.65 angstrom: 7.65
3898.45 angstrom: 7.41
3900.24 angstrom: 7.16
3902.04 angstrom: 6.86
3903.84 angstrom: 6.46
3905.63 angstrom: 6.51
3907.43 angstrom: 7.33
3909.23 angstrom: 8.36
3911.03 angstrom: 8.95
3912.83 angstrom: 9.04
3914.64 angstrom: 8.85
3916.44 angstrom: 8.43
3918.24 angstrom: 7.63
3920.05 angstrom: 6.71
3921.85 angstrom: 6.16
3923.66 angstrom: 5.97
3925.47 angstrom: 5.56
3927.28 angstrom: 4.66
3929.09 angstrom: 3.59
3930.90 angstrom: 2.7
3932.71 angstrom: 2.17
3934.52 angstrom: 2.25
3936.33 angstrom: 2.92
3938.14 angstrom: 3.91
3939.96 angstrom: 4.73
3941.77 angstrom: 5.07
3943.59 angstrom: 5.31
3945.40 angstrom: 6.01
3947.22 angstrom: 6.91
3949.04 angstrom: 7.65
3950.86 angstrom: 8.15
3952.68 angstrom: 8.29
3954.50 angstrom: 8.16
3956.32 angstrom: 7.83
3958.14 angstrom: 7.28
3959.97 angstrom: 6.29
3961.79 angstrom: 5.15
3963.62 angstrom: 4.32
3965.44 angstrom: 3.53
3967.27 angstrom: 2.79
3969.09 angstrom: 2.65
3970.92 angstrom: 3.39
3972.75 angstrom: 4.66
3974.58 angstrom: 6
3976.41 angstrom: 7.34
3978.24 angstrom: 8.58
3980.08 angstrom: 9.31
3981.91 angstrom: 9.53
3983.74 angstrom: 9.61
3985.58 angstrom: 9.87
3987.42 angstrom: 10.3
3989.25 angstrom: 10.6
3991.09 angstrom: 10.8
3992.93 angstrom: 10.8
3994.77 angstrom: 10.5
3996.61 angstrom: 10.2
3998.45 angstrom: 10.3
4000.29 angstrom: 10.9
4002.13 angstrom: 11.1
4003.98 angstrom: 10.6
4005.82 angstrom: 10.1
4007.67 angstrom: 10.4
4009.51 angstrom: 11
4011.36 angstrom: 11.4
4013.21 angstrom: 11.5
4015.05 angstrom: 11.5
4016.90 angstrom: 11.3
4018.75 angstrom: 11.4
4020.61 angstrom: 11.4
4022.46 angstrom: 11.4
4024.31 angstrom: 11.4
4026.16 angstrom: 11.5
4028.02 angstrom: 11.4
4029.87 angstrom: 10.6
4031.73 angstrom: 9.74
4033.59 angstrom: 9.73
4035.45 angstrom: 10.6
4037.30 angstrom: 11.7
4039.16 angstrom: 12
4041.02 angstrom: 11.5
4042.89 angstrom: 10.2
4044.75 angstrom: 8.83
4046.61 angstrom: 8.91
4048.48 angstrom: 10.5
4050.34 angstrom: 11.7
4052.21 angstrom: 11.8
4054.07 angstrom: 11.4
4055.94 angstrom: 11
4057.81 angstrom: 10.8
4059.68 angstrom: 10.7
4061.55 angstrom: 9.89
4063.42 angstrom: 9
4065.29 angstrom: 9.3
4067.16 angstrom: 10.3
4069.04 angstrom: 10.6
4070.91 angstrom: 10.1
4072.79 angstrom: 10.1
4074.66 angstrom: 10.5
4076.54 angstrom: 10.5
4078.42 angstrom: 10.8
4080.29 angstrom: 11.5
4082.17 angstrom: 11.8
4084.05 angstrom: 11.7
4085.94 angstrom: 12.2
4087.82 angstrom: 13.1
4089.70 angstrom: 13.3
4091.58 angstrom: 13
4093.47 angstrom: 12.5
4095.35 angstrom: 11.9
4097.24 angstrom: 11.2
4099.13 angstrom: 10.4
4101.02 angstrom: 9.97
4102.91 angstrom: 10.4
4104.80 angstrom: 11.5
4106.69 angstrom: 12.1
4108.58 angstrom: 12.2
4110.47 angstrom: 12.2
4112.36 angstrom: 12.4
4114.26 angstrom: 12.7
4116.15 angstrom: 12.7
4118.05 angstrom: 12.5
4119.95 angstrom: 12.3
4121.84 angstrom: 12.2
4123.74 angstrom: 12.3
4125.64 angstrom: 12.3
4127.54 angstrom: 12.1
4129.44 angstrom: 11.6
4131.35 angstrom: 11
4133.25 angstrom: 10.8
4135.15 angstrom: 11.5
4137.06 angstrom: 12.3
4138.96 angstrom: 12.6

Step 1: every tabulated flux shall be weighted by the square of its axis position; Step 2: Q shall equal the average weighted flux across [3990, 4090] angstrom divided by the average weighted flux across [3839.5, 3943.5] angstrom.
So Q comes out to 1.9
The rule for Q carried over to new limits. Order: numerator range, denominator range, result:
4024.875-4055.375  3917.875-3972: 2.16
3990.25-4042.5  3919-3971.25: 2.18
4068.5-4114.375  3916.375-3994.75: 1.93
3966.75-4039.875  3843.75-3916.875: 1.52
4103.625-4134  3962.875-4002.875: 1.60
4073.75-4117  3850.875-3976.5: 2.11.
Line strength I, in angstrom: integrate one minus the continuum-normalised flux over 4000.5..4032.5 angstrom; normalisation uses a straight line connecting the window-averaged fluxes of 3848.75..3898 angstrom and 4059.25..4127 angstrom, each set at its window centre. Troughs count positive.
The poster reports -4.4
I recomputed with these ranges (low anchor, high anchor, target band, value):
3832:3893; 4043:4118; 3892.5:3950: 8.5 angstrom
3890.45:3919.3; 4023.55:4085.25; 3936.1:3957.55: 5.5 angstrom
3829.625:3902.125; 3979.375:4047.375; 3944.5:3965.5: 4.9 angstrom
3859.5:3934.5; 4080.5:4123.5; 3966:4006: 1.8 angstrom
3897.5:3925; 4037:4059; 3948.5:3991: 8.7 angstrom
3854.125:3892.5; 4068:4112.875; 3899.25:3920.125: -1.8 angstrom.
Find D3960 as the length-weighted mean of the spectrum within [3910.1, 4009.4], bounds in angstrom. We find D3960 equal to 7.16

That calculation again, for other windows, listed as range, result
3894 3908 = 7.15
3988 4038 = 10.9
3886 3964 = 6.36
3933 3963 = 5.9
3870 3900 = 6.68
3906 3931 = 6.83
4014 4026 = 11.4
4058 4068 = 9.91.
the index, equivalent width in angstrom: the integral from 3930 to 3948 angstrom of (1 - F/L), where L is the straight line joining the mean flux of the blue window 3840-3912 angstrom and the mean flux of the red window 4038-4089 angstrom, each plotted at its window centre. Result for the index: 8.7 angstrom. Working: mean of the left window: 6.62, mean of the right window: 10.8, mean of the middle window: 4.18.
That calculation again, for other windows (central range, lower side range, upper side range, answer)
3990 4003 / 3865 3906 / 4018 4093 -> -1.61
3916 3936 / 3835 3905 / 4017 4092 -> 7.08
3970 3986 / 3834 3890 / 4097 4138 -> 2.06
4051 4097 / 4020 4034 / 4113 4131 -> 1.70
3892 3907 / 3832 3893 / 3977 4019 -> -0.10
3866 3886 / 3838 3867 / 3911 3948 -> -1.99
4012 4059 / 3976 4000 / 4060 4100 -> -1.89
